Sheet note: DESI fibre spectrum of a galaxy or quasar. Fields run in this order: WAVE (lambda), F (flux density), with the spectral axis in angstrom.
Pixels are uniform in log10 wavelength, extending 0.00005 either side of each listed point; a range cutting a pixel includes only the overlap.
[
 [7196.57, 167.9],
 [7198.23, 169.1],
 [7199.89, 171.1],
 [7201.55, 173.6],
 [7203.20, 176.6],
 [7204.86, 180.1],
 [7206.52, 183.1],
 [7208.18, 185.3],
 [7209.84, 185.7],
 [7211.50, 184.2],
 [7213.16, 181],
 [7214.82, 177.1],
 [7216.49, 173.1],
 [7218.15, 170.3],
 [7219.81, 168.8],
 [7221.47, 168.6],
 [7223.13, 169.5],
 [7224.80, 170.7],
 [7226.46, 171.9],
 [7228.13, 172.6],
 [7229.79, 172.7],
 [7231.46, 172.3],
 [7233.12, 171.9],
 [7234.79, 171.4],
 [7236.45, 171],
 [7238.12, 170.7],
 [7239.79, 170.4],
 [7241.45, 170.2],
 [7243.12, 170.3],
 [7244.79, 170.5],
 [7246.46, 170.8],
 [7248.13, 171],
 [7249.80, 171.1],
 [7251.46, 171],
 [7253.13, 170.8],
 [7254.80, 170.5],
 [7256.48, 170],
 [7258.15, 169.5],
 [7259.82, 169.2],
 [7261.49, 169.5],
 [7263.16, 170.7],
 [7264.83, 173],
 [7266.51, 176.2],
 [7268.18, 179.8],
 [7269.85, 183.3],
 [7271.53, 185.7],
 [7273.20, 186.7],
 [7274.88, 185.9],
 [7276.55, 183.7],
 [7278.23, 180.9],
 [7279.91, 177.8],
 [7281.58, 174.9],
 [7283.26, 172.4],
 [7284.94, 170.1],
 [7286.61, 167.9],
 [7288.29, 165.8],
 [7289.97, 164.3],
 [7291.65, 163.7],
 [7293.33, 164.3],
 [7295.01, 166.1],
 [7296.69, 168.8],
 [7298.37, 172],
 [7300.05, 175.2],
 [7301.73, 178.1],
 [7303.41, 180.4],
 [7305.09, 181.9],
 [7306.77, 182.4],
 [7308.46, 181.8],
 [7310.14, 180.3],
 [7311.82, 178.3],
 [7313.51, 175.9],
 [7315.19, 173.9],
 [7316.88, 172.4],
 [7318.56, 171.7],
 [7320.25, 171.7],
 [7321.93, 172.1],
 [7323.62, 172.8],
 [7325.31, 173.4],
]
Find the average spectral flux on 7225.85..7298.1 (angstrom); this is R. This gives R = 173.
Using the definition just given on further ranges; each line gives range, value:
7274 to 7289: 176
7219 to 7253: 171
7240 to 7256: 171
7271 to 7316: 175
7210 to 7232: 174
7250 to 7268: 171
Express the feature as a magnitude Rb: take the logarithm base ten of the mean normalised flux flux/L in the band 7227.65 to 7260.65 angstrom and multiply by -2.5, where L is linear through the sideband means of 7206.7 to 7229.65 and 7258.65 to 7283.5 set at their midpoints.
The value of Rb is 0.04 mag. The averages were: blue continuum 175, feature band 171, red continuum 178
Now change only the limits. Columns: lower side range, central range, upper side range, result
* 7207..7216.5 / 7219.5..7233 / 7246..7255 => 0.04 mag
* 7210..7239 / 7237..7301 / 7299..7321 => 0.02 mag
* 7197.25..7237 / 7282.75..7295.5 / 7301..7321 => 0.06 mag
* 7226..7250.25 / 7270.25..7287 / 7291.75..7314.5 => -0.03 mag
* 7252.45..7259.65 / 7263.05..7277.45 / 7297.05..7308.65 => -0.05 mag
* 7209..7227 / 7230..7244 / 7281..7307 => 0.02 mag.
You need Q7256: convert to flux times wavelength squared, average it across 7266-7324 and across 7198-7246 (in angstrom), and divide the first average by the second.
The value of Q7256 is 1.0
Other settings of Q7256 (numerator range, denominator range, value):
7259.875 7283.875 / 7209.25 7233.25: 1.04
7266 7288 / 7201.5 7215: 1.00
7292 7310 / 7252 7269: 1.03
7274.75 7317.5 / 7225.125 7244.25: 1.04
